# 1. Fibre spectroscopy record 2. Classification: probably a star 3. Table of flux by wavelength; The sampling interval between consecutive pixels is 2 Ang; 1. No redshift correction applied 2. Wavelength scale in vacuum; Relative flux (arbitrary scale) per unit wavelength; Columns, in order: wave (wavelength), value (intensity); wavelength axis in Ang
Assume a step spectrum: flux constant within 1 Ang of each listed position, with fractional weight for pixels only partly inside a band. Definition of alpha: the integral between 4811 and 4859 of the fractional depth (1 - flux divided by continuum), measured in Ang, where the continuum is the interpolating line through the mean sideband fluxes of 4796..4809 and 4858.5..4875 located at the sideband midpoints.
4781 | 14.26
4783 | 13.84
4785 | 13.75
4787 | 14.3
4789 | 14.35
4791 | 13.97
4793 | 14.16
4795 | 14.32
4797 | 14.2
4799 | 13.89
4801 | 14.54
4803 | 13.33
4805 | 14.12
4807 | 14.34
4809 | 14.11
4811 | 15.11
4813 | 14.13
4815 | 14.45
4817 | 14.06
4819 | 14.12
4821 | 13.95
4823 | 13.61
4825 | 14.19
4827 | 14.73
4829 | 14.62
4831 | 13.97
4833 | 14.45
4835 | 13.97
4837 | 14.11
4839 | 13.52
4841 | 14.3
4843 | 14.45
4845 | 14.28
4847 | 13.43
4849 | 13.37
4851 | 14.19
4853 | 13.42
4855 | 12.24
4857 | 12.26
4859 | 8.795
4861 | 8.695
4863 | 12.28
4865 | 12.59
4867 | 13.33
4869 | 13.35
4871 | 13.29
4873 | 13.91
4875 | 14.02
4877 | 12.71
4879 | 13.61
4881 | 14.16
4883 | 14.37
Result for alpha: -2.44 Ang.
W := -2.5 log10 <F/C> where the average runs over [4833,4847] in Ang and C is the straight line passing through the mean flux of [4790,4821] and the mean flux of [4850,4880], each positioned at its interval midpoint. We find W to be -0.07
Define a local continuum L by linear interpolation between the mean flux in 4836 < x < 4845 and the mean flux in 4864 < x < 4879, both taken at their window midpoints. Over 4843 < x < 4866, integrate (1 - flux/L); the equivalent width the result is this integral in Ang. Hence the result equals 2.27 Ang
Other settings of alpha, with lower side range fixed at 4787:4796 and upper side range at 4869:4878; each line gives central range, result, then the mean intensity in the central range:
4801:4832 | -0.5 Ang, 14.2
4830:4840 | -0.1 Ang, 14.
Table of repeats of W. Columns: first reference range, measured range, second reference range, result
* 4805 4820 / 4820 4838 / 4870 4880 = -0.01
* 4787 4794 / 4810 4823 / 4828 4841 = -0.01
